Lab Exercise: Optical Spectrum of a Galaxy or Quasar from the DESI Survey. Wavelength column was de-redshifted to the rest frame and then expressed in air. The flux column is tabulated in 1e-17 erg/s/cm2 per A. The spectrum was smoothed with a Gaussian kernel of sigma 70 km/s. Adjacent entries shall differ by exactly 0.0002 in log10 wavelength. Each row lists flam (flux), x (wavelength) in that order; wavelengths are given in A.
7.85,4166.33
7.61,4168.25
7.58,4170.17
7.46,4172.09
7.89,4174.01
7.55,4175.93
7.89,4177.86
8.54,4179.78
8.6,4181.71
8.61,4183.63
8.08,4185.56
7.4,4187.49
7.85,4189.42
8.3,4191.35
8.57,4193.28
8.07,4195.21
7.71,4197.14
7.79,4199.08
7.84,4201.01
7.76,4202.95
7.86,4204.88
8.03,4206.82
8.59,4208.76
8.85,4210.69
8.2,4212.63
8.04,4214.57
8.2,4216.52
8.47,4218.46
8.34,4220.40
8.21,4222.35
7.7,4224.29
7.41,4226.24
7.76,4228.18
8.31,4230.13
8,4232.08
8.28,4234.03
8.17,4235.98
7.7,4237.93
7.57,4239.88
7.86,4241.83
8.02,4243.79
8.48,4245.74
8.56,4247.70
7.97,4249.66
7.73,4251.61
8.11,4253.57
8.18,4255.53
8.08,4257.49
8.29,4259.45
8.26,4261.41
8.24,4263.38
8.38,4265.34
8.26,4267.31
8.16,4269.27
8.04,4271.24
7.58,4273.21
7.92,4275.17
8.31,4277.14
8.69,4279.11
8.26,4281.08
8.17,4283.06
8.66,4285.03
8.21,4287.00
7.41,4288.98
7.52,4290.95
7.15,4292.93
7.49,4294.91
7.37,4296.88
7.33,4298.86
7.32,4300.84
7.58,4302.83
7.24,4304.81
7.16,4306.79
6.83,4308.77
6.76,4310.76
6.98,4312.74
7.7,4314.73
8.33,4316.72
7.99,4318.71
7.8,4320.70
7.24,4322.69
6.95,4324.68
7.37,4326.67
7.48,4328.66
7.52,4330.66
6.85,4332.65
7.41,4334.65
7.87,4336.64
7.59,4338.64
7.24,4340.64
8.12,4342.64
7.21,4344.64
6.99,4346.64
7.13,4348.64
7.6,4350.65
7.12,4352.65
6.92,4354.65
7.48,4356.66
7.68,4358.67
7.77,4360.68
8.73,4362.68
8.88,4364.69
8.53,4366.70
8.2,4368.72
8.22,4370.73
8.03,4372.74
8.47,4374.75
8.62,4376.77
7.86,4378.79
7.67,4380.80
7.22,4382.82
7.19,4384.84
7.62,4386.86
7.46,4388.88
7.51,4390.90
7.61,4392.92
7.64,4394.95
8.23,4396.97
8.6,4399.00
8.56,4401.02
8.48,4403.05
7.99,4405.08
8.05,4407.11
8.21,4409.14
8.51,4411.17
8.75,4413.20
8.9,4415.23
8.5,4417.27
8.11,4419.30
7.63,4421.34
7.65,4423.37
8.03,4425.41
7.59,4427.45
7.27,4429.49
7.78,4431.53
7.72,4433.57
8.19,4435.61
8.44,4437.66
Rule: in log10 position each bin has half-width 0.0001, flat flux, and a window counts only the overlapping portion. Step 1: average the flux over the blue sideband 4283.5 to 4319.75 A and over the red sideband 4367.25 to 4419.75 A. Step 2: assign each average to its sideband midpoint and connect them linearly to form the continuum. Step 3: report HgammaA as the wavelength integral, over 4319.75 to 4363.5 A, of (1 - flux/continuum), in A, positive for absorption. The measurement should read 1.8 A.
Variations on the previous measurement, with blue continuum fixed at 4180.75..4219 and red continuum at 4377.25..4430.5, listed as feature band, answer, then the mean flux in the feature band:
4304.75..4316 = 1.3 A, 7.13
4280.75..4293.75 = 0.3 A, 7.9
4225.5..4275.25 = 0.2 A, 8.06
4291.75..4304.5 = 1.1 A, 7.37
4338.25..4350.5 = 1.0 A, 7.38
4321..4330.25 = 0.8 A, 7.32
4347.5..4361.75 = 1.1 A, 7.39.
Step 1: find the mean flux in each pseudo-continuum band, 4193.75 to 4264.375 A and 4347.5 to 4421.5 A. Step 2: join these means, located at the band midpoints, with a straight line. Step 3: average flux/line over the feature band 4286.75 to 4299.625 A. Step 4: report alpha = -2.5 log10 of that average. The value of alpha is 0.08 mag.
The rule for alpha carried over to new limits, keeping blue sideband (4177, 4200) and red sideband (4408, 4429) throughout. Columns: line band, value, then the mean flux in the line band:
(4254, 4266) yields -0.013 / 8.23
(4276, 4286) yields -0.035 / 8.41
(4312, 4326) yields 0.079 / 7.57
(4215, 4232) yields 0.011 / 8.04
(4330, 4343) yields 0.092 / 7.49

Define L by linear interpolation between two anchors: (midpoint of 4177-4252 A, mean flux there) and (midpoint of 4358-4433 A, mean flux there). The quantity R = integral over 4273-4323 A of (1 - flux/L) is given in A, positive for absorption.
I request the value 2.5 A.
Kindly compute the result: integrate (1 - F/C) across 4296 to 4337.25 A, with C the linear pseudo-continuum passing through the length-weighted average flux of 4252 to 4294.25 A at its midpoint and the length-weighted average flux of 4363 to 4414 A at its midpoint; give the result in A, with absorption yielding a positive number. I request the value 3.6 A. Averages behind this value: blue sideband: 8.08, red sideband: 8.09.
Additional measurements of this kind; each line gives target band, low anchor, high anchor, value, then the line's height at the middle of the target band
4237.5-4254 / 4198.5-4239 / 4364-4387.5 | 0.1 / 8.07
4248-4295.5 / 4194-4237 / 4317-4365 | -1.4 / 7.83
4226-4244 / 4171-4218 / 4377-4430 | 0.3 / 8.05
